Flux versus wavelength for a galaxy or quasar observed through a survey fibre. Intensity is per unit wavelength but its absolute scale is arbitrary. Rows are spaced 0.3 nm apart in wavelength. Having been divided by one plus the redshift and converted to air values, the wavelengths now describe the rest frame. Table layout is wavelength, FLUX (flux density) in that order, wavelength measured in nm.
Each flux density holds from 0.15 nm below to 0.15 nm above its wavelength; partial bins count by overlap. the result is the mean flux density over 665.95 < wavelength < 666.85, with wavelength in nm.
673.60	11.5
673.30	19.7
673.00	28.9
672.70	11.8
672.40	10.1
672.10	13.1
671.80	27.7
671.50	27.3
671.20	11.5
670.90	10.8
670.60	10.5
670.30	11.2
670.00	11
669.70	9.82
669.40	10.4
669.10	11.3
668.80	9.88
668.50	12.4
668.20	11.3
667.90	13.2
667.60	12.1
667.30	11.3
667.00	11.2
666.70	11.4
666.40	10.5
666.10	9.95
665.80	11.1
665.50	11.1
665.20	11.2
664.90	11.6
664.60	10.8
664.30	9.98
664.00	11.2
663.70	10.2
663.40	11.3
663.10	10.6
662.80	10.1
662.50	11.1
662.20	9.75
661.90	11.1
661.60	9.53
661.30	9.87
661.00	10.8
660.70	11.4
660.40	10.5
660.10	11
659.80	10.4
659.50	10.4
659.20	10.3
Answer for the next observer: 10.6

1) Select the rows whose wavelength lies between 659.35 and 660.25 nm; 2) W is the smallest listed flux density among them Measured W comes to 10.4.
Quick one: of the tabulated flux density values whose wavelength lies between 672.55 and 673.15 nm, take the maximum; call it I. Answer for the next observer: 28.9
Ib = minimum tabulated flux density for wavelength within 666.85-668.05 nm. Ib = 11.2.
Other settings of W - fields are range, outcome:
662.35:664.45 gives 9.98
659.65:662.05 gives 9.53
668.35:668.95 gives 9.88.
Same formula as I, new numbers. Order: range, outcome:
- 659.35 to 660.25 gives 11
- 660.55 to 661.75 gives 11.4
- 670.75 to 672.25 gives 27.7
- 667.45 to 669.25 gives 13.2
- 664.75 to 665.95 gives 11.6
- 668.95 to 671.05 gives 11.3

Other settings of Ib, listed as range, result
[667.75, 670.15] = 9.82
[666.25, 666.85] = 10.5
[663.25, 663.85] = 10.2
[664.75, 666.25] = 9.95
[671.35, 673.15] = 10.1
